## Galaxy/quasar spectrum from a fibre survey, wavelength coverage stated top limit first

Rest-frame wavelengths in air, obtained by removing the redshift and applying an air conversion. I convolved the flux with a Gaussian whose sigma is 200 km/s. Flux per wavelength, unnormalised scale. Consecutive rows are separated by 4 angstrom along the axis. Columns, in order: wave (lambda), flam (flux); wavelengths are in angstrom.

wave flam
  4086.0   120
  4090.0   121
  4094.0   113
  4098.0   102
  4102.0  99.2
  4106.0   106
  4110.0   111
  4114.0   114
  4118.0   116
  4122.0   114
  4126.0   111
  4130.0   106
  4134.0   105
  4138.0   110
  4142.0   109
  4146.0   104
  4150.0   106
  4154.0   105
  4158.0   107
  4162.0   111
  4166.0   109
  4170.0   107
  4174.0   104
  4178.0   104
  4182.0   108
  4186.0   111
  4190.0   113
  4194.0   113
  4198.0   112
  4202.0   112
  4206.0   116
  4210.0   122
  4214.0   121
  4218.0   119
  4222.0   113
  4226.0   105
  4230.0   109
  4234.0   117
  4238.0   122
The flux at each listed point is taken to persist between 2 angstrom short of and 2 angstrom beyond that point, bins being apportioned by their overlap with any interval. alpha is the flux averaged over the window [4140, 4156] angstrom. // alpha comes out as 106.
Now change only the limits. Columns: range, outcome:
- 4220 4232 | 109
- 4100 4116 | 108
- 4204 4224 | 118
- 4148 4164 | 107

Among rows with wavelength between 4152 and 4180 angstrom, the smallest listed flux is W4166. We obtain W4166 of 104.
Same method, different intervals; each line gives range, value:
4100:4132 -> 99.2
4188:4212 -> 112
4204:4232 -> 105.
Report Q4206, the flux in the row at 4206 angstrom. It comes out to 116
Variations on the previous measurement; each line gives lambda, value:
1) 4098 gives 102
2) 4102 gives 99.2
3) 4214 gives 121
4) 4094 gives 113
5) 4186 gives 111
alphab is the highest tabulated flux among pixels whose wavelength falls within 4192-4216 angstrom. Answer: 122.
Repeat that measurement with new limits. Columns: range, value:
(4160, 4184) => 111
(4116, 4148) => 116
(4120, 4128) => 114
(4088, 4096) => 121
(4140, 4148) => 109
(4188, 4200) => 113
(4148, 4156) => 106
